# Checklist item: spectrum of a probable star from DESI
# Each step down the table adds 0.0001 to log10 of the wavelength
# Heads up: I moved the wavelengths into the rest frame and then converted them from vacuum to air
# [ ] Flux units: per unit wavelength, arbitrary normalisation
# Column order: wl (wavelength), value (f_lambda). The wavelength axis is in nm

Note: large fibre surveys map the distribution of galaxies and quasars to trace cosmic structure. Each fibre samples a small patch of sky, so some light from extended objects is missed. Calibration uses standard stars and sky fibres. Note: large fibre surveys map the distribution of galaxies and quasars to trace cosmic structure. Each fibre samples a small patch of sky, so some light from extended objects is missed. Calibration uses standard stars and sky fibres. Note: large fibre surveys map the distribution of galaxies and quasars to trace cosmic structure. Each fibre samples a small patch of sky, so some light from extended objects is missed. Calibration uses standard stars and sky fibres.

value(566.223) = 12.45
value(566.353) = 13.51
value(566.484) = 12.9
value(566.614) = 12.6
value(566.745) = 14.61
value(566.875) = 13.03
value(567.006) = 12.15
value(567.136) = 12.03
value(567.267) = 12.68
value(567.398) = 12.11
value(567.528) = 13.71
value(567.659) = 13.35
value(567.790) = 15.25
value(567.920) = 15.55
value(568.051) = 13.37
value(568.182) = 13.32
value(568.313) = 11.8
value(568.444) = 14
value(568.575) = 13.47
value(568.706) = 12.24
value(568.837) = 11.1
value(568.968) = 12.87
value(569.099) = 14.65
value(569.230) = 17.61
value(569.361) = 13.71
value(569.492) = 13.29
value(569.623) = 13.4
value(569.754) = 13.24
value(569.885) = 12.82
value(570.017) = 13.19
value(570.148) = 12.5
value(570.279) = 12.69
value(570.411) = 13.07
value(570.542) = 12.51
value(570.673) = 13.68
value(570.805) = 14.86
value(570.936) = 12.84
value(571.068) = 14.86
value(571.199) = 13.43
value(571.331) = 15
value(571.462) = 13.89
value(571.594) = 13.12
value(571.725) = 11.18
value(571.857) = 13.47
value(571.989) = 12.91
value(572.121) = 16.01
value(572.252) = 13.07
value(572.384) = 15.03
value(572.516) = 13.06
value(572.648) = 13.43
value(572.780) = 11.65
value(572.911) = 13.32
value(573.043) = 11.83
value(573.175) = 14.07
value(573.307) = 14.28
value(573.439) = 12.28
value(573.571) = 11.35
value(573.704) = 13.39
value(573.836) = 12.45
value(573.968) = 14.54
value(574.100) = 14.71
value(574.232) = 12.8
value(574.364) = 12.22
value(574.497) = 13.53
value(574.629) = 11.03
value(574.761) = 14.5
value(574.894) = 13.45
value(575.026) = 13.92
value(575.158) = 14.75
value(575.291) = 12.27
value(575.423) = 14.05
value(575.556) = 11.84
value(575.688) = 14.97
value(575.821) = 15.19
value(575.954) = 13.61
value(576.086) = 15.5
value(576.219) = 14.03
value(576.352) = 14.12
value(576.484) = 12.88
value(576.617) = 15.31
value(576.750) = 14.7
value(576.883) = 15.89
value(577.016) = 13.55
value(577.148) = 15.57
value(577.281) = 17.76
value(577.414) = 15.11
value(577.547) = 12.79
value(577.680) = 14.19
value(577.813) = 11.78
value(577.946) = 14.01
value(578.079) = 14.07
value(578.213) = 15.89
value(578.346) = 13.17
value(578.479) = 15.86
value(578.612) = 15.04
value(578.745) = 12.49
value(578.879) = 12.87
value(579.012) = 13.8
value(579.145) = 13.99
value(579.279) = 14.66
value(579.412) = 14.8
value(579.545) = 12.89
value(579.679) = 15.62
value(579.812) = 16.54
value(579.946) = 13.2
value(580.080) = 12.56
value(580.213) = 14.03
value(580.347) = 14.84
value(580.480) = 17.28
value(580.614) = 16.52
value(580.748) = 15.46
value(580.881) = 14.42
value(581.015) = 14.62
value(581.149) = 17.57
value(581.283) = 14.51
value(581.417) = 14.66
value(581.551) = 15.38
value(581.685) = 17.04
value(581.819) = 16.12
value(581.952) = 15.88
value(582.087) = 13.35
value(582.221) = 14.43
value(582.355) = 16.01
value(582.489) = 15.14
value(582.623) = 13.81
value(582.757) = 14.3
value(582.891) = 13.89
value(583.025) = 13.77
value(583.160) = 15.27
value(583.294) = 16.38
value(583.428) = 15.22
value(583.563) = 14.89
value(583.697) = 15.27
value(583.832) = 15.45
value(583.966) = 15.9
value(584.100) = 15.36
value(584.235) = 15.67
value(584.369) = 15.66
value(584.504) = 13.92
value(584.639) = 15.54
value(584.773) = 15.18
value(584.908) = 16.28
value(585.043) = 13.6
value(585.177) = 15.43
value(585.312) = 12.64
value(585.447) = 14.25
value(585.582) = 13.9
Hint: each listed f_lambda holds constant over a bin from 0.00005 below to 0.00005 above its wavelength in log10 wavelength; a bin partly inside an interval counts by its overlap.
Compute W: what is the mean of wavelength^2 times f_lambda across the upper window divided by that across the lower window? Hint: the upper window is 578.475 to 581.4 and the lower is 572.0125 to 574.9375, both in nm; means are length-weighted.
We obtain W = 1.1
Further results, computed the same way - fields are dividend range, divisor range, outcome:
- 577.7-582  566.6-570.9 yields 1.15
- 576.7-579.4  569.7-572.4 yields 1.09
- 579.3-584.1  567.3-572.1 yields 1.17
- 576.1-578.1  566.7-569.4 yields 1.11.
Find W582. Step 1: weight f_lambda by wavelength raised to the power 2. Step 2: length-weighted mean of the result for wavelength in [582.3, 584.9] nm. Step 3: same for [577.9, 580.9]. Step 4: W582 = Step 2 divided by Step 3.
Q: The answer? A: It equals 1.1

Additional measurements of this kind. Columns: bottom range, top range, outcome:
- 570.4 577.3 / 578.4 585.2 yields 1.12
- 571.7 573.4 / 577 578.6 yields 1.11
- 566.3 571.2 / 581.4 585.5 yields 1.18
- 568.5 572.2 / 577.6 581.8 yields 1.12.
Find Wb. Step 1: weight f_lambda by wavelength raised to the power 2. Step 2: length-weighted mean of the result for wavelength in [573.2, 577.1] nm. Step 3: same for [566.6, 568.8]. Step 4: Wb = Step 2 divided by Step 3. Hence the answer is 1.06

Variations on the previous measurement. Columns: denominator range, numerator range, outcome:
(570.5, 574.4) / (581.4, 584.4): 1.18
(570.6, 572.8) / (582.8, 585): 1.16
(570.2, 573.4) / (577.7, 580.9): 1.10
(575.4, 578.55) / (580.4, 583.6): 1.08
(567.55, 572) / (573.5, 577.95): 1.05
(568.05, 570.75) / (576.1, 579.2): 1.11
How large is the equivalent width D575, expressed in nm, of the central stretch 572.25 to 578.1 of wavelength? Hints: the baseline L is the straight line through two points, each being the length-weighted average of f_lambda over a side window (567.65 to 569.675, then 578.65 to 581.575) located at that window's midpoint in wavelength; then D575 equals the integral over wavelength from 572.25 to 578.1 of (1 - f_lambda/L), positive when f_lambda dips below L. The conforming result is 0.21 nm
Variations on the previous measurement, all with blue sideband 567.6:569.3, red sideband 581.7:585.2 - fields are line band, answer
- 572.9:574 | 0.09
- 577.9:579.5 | 0.05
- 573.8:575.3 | 0.09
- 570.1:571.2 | 0.04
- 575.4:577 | 0.01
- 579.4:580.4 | 0.03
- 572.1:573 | 0.04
